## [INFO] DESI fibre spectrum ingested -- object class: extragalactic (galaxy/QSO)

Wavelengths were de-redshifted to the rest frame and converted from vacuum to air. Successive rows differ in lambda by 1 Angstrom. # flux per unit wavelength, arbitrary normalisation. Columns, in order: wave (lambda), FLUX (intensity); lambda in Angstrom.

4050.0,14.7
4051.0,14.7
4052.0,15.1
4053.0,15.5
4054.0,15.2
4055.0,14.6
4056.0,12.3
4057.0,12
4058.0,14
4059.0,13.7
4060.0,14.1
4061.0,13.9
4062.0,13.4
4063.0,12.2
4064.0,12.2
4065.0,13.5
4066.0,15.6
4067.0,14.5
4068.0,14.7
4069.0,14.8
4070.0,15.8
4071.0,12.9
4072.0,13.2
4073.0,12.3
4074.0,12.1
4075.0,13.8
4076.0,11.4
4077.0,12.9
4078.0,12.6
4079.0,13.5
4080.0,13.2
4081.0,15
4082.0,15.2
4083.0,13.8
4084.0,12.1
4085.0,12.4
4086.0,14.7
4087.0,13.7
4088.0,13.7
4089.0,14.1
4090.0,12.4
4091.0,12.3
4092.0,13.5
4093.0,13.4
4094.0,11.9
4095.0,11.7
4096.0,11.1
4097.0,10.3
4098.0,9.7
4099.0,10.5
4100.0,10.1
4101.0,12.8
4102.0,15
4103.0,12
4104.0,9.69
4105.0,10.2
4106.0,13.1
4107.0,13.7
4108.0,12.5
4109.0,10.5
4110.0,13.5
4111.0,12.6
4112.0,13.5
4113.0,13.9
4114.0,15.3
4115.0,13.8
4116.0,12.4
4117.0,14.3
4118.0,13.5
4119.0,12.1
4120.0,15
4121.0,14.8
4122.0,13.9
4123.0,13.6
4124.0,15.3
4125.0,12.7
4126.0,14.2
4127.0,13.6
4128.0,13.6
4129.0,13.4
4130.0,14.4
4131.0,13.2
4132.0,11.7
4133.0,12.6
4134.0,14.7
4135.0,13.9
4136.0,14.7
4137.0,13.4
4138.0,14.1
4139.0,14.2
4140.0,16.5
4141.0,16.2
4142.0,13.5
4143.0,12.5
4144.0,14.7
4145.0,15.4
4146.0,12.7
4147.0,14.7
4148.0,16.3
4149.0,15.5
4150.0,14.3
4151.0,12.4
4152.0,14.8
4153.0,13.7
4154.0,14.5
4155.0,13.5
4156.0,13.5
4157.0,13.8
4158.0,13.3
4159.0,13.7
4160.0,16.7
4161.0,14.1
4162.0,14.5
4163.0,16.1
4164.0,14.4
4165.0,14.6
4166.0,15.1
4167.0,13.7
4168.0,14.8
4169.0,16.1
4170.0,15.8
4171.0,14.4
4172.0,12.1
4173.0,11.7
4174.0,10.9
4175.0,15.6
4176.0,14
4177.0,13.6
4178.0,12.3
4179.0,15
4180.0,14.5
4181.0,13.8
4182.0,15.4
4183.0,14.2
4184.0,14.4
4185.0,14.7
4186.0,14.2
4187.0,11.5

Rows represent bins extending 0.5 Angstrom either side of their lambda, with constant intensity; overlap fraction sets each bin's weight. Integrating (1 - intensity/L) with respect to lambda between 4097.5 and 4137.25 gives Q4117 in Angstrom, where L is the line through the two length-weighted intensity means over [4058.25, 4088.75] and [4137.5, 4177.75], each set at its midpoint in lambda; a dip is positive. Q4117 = 2.5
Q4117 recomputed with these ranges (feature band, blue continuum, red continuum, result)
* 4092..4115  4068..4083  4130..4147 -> 2.60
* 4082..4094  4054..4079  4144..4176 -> 0.31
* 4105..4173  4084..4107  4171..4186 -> -4.92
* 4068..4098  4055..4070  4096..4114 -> -0.32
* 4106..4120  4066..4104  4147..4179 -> 0.14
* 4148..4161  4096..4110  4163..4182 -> -0.74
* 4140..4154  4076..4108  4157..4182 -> -0.72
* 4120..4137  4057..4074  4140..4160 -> 0.41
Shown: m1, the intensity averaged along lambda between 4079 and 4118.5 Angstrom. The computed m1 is 12.8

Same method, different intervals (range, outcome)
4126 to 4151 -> 14.1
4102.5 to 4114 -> 12.4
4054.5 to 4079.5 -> 13.4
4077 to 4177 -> 13.6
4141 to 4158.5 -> 14.1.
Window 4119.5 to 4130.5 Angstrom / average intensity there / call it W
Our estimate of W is 14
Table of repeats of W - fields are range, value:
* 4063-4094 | 13.5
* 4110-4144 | 13.9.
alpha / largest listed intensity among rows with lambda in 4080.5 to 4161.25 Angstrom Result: 16.7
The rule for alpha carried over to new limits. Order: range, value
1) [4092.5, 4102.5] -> 15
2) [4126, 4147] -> 16.5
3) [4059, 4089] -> 15.8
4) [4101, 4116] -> 15.3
